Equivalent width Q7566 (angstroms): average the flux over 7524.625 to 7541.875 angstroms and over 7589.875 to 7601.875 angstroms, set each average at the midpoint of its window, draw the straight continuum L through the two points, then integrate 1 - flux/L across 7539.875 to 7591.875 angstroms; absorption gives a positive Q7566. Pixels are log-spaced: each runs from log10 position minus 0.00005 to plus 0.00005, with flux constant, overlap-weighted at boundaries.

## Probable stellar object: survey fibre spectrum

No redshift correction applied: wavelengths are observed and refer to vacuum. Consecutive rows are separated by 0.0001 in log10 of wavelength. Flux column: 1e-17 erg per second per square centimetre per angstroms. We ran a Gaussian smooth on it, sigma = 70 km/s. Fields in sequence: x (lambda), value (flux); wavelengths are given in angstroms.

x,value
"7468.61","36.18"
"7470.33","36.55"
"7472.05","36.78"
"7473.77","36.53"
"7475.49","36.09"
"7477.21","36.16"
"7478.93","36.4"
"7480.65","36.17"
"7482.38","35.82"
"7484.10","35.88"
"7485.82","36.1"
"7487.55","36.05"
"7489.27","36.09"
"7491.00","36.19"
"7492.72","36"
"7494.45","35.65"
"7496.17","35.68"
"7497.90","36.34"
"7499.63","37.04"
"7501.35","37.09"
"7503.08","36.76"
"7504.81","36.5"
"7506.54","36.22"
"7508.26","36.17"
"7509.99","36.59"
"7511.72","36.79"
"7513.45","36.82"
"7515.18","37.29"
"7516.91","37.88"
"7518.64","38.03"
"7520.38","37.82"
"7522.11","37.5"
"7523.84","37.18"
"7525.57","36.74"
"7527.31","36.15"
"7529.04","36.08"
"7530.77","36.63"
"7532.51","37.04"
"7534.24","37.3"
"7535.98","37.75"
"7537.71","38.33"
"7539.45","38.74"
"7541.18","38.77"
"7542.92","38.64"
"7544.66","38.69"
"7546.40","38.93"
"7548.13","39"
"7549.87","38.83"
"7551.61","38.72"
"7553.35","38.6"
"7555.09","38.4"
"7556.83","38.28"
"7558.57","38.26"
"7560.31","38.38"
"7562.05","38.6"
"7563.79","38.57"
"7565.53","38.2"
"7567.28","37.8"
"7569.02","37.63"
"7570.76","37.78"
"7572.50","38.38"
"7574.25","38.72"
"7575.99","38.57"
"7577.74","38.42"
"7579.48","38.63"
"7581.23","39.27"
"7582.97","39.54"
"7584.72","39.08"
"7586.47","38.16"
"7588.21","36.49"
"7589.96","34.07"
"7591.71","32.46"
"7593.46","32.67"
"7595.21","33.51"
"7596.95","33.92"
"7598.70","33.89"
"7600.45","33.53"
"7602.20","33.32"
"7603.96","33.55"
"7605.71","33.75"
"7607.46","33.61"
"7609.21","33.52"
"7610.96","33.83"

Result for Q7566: -4.3 angstroms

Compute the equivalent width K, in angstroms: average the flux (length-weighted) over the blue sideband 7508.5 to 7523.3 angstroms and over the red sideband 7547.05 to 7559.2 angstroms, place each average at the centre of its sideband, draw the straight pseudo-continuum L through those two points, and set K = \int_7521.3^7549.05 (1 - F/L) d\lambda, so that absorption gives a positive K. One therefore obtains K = 0.2 angstroms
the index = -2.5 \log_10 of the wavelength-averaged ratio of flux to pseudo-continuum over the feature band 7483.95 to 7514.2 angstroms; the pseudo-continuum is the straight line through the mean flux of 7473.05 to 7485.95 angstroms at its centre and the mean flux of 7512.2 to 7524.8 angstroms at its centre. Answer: 0.01 mag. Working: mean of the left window 36.2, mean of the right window 37.5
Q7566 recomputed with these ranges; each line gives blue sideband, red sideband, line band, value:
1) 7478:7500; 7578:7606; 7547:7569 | -1.71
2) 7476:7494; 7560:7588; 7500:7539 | -0.06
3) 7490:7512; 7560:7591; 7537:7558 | -0.68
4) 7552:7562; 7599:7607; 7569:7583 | -0.83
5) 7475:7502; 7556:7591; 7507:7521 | -0.14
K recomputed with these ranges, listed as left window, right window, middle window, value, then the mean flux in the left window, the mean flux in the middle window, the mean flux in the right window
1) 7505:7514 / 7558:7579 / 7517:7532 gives 0.0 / 36.5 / 37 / 38.3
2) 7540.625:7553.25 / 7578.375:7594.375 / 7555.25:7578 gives -0.3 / 38.8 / 38.3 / 36.7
